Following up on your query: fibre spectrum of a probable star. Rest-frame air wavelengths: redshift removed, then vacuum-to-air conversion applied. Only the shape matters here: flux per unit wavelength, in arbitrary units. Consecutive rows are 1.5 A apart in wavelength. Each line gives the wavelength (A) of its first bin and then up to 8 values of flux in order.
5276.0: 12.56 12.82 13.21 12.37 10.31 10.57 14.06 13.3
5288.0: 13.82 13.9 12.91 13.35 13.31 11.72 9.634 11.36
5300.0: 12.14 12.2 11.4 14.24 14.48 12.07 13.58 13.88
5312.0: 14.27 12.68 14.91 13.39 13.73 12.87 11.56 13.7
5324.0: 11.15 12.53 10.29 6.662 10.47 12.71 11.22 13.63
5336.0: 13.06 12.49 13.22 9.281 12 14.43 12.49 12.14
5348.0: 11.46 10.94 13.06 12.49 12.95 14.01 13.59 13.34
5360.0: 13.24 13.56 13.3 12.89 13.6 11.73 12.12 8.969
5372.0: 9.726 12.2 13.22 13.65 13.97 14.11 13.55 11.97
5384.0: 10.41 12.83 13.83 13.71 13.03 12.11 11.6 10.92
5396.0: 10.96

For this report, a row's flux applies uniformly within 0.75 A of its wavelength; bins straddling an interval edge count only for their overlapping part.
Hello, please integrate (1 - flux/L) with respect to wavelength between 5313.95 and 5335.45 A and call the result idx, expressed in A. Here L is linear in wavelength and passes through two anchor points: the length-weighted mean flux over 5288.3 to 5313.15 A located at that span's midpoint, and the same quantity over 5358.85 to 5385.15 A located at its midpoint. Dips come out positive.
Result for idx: 1.1 A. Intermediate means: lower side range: 12.8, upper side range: 12.5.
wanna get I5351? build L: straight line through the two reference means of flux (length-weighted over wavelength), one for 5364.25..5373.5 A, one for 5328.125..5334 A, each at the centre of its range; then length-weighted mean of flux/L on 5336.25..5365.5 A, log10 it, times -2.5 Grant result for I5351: -0.15 mag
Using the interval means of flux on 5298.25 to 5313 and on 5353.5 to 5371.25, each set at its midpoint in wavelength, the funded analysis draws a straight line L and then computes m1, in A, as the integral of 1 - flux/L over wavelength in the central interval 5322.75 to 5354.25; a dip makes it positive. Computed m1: 2.5 A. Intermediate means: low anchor 13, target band 11.9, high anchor 12.8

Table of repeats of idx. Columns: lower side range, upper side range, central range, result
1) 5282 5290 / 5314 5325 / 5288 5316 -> 0.02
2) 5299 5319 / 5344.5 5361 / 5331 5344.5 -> 0.48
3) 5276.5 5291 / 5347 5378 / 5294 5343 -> 1.33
